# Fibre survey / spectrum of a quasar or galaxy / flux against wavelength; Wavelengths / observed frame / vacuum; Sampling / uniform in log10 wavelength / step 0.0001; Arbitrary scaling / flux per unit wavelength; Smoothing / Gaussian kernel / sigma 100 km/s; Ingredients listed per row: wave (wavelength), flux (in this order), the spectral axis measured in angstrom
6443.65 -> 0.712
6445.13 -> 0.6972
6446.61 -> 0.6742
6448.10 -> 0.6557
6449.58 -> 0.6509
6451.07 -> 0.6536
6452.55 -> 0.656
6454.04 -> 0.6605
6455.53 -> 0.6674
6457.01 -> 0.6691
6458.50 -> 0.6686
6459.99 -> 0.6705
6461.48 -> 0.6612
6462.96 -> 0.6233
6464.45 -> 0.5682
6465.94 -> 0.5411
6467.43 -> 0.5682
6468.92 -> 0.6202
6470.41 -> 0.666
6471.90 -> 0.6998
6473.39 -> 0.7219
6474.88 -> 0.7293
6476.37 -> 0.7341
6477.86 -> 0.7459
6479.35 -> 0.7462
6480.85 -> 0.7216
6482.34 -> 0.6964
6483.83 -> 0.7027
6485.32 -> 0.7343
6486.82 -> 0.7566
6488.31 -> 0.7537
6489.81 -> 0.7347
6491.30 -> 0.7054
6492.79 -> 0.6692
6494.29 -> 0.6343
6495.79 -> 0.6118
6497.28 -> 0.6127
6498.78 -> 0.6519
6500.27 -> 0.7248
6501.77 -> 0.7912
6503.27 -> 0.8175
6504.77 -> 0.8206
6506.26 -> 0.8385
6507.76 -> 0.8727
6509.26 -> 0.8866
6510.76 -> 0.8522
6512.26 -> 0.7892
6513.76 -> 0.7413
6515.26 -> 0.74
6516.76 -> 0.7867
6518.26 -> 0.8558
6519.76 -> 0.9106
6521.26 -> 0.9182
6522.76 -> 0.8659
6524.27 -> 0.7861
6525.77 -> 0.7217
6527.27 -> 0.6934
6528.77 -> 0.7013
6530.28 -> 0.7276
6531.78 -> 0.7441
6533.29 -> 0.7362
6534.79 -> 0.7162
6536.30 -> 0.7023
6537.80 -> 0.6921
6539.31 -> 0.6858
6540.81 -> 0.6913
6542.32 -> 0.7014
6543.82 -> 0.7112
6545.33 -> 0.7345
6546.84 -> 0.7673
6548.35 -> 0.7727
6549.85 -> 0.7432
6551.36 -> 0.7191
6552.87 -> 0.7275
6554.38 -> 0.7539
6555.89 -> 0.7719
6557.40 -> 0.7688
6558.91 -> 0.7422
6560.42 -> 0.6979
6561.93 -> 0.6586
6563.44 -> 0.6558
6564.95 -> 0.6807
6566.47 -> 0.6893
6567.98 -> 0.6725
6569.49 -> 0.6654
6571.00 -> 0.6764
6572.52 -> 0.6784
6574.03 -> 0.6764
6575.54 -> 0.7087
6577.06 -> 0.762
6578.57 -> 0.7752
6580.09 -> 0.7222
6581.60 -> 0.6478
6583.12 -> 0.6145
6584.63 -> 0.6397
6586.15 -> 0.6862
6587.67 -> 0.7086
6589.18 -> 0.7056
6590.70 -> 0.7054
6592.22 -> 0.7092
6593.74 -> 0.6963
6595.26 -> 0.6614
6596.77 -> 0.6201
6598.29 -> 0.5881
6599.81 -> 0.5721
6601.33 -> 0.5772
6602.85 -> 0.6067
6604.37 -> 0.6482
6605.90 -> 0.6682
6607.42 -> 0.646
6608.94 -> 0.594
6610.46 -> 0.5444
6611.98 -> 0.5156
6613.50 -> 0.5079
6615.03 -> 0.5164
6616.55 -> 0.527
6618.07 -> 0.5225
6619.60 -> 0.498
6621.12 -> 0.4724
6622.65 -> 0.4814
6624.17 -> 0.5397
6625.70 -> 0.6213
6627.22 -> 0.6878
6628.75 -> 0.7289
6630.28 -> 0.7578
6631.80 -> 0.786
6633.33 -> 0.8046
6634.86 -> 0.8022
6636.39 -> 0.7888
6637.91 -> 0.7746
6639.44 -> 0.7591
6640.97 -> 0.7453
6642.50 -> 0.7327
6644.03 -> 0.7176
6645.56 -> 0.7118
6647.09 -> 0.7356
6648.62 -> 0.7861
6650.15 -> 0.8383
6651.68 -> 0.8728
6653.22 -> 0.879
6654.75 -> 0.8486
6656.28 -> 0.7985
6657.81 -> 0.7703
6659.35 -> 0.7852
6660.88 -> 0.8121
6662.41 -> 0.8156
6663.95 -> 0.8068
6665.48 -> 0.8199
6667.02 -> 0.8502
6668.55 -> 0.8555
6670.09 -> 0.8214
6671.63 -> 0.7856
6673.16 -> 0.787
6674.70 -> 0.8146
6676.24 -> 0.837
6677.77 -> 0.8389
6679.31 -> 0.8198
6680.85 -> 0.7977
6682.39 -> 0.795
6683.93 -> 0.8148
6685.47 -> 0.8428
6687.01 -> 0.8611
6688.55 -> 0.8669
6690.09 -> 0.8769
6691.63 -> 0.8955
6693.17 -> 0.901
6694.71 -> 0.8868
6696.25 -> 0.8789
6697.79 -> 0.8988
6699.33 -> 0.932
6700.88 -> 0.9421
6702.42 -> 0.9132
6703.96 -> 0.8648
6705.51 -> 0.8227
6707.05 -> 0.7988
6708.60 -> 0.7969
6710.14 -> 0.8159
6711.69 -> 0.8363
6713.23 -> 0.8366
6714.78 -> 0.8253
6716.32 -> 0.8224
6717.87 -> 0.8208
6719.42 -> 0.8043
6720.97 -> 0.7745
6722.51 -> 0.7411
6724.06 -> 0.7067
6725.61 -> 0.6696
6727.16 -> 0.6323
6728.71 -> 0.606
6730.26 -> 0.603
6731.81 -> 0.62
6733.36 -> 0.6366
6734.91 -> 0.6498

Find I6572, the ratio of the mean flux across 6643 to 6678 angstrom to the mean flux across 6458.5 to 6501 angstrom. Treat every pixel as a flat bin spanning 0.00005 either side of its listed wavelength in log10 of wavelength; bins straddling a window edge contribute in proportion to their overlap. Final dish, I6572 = 1.19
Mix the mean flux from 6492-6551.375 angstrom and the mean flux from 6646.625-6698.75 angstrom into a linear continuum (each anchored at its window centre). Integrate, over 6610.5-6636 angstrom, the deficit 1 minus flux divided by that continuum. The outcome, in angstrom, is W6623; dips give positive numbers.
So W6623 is 6.2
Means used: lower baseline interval 0.754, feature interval 0.611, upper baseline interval 0.833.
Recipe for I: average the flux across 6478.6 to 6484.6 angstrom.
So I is 0.717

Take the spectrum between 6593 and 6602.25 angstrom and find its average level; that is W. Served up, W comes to 0.619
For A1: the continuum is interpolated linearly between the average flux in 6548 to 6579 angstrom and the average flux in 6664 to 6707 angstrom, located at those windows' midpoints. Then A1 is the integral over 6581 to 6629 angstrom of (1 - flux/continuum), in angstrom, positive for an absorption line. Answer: 9.6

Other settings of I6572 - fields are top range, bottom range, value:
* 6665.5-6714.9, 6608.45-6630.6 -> 1.50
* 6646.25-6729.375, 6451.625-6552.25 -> 1.13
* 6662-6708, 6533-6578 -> 1.19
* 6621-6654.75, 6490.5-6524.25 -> 0.95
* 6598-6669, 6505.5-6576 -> 0.93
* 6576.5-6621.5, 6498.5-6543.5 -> 0.81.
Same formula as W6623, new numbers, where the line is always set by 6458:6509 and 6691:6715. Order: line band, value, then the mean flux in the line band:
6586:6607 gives 3.57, 0.653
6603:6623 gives 6.16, 0.552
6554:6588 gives 3.11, 0.697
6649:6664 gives 0.16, 0.822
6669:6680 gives 0.38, 0.816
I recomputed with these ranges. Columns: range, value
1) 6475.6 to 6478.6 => 0.741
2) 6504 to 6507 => 0.831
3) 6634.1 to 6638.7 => 0.789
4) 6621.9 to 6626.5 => 0.55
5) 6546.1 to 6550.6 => 0.762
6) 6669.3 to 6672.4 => 0.803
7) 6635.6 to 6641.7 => 0.768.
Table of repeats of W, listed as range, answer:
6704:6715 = 0.821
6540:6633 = 0.662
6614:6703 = 0.776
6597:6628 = 0.568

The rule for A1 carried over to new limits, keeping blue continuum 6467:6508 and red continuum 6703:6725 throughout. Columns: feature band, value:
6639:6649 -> 0.50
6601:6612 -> 2.25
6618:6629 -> 2.93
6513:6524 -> -1.52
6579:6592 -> 1.24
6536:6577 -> 1.83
